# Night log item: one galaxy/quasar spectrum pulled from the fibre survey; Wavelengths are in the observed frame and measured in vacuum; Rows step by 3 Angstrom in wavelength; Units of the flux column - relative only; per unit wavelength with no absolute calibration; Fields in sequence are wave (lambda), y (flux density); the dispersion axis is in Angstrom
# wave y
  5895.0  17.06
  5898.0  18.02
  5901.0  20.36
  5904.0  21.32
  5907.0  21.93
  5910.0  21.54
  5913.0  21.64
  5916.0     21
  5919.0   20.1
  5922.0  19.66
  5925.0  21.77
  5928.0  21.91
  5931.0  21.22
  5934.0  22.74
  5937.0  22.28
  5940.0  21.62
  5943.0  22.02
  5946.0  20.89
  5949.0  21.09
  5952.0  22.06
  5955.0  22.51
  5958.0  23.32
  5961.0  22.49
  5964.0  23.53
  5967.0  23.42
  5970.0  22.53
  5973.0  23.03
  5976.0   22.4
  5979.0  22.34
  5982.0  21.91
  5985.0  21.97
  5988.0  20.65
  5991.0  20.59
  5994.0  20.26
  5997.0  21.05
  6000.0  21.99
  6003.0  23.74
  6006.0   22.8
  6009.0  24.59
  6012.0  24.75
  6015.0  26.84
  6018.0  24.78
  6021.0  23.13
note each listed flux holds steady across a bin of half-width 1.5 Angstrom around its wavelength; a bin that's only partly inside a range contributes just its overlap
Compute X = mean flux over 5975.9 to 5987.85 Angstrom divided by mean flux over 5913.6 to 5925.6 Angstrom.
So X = 1.06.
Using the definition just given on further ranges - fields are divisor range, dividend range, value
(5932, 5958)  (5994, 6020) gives 1.07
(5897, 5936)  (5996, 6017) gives 1.13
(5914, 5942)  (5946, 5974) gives 1.06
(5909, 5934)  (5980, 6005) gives 1.02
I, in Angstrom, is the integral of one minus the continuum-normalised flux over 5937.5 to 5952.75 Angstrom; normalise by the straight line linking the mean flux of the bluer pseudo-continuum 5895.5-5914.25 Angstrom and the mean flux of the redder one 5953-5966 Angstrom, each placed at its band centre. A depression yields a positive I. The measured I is 0.5 Angstrom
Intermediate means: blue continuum 20.6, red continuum 22.9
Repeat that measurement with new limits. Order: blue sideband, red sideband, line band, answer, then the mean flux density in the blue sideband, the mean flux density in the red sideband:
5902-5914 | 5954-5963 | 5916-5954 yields 1.4 Angstrom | 21.6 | 22.8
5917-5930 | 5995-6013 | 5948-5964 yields -0.5 Angstrom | 20.9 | 23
